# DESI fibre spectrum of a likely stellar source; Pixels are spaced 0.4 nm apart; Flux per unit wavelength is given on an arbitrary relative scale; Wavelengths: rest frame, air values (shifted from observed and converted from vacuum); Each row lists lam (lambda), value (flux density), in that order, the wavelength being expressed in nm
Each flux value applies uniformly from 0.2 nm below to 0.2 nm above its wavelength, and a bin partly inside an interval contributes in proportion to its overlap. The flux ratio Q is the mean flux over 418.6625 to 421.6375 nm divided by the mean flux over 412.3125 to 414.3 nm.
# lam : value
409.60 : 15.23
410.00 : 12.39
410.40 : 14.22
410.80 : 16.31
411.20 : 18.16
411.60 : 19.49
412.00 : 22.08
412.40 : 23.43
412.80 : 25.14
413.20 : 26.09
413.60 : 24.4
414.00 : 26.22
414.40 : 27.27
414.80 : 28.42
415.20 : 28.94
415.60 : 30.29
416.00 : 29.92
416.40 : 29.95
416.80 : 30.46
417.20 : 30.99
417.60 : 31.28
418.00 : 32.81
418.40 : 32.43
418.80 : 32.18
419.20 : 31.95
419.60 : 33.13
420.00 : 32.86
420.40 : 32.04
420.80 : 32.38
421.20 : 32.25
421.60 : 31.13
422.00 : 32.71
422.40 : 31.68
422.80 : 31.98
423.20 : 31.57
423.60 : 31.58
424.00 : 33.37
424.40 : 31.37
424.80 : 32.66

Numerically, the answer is 1.3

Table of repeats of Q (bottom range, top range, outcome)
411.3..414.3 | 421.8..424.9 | 1.35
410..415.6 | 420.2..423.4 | 1.39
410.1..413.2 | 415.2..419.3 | 1.56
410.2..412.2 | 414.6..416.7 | 1.64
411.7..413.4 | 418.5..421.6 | 1.35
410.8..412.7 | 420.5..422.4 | 1.56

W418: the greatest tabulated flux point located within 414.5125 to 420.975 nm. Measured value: 33.13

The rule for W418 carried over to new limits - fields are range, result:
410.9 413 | 25.14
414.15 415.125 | 28.42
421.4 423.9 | 32.71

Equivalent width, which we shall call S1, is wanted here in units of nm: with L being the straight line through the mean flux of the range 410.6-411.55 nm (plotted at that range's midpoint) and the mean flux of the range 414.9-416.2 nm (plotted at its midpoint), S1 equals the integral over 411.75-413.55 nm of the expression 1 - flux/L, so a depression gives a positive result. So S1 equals -0.185 nm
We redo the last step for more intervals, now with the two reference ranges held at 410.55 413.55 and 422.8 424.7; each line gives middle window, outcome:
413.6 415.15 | -0.226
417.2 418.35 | -0.226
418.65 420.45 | -0.269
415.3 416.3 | -0.204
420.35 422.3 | -0.147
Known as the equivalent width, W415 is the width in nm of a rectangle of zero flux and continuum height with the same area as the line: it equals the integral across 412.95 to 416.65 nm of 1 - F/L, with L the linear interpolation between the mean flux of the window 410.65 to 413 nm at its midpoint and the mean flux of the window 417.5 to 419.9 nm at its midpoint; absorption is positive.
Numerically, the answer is -0.30 nm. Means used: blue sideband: 20.9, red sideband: 32.4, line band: 27.9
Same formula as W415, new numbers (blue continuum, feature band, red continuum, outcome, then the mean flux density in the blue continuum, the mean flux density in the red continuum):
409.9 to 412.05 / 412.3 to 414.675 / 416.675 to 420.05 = -0.38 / 17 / 32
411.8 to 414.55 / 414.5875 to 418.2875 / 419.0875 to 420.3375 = -0.21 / 24.9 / 32.6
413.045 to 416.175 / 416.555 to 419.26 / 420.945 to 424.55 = -0.21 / 27.7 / 32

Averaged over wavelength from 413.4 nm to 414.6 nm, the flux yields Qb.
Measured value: 26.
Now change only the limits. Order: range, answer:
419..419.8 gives 32.5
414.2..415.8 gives 28.7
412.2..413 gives 24.3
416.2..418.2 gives 31.1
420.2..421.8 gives 31.9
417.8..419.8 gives 32.5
